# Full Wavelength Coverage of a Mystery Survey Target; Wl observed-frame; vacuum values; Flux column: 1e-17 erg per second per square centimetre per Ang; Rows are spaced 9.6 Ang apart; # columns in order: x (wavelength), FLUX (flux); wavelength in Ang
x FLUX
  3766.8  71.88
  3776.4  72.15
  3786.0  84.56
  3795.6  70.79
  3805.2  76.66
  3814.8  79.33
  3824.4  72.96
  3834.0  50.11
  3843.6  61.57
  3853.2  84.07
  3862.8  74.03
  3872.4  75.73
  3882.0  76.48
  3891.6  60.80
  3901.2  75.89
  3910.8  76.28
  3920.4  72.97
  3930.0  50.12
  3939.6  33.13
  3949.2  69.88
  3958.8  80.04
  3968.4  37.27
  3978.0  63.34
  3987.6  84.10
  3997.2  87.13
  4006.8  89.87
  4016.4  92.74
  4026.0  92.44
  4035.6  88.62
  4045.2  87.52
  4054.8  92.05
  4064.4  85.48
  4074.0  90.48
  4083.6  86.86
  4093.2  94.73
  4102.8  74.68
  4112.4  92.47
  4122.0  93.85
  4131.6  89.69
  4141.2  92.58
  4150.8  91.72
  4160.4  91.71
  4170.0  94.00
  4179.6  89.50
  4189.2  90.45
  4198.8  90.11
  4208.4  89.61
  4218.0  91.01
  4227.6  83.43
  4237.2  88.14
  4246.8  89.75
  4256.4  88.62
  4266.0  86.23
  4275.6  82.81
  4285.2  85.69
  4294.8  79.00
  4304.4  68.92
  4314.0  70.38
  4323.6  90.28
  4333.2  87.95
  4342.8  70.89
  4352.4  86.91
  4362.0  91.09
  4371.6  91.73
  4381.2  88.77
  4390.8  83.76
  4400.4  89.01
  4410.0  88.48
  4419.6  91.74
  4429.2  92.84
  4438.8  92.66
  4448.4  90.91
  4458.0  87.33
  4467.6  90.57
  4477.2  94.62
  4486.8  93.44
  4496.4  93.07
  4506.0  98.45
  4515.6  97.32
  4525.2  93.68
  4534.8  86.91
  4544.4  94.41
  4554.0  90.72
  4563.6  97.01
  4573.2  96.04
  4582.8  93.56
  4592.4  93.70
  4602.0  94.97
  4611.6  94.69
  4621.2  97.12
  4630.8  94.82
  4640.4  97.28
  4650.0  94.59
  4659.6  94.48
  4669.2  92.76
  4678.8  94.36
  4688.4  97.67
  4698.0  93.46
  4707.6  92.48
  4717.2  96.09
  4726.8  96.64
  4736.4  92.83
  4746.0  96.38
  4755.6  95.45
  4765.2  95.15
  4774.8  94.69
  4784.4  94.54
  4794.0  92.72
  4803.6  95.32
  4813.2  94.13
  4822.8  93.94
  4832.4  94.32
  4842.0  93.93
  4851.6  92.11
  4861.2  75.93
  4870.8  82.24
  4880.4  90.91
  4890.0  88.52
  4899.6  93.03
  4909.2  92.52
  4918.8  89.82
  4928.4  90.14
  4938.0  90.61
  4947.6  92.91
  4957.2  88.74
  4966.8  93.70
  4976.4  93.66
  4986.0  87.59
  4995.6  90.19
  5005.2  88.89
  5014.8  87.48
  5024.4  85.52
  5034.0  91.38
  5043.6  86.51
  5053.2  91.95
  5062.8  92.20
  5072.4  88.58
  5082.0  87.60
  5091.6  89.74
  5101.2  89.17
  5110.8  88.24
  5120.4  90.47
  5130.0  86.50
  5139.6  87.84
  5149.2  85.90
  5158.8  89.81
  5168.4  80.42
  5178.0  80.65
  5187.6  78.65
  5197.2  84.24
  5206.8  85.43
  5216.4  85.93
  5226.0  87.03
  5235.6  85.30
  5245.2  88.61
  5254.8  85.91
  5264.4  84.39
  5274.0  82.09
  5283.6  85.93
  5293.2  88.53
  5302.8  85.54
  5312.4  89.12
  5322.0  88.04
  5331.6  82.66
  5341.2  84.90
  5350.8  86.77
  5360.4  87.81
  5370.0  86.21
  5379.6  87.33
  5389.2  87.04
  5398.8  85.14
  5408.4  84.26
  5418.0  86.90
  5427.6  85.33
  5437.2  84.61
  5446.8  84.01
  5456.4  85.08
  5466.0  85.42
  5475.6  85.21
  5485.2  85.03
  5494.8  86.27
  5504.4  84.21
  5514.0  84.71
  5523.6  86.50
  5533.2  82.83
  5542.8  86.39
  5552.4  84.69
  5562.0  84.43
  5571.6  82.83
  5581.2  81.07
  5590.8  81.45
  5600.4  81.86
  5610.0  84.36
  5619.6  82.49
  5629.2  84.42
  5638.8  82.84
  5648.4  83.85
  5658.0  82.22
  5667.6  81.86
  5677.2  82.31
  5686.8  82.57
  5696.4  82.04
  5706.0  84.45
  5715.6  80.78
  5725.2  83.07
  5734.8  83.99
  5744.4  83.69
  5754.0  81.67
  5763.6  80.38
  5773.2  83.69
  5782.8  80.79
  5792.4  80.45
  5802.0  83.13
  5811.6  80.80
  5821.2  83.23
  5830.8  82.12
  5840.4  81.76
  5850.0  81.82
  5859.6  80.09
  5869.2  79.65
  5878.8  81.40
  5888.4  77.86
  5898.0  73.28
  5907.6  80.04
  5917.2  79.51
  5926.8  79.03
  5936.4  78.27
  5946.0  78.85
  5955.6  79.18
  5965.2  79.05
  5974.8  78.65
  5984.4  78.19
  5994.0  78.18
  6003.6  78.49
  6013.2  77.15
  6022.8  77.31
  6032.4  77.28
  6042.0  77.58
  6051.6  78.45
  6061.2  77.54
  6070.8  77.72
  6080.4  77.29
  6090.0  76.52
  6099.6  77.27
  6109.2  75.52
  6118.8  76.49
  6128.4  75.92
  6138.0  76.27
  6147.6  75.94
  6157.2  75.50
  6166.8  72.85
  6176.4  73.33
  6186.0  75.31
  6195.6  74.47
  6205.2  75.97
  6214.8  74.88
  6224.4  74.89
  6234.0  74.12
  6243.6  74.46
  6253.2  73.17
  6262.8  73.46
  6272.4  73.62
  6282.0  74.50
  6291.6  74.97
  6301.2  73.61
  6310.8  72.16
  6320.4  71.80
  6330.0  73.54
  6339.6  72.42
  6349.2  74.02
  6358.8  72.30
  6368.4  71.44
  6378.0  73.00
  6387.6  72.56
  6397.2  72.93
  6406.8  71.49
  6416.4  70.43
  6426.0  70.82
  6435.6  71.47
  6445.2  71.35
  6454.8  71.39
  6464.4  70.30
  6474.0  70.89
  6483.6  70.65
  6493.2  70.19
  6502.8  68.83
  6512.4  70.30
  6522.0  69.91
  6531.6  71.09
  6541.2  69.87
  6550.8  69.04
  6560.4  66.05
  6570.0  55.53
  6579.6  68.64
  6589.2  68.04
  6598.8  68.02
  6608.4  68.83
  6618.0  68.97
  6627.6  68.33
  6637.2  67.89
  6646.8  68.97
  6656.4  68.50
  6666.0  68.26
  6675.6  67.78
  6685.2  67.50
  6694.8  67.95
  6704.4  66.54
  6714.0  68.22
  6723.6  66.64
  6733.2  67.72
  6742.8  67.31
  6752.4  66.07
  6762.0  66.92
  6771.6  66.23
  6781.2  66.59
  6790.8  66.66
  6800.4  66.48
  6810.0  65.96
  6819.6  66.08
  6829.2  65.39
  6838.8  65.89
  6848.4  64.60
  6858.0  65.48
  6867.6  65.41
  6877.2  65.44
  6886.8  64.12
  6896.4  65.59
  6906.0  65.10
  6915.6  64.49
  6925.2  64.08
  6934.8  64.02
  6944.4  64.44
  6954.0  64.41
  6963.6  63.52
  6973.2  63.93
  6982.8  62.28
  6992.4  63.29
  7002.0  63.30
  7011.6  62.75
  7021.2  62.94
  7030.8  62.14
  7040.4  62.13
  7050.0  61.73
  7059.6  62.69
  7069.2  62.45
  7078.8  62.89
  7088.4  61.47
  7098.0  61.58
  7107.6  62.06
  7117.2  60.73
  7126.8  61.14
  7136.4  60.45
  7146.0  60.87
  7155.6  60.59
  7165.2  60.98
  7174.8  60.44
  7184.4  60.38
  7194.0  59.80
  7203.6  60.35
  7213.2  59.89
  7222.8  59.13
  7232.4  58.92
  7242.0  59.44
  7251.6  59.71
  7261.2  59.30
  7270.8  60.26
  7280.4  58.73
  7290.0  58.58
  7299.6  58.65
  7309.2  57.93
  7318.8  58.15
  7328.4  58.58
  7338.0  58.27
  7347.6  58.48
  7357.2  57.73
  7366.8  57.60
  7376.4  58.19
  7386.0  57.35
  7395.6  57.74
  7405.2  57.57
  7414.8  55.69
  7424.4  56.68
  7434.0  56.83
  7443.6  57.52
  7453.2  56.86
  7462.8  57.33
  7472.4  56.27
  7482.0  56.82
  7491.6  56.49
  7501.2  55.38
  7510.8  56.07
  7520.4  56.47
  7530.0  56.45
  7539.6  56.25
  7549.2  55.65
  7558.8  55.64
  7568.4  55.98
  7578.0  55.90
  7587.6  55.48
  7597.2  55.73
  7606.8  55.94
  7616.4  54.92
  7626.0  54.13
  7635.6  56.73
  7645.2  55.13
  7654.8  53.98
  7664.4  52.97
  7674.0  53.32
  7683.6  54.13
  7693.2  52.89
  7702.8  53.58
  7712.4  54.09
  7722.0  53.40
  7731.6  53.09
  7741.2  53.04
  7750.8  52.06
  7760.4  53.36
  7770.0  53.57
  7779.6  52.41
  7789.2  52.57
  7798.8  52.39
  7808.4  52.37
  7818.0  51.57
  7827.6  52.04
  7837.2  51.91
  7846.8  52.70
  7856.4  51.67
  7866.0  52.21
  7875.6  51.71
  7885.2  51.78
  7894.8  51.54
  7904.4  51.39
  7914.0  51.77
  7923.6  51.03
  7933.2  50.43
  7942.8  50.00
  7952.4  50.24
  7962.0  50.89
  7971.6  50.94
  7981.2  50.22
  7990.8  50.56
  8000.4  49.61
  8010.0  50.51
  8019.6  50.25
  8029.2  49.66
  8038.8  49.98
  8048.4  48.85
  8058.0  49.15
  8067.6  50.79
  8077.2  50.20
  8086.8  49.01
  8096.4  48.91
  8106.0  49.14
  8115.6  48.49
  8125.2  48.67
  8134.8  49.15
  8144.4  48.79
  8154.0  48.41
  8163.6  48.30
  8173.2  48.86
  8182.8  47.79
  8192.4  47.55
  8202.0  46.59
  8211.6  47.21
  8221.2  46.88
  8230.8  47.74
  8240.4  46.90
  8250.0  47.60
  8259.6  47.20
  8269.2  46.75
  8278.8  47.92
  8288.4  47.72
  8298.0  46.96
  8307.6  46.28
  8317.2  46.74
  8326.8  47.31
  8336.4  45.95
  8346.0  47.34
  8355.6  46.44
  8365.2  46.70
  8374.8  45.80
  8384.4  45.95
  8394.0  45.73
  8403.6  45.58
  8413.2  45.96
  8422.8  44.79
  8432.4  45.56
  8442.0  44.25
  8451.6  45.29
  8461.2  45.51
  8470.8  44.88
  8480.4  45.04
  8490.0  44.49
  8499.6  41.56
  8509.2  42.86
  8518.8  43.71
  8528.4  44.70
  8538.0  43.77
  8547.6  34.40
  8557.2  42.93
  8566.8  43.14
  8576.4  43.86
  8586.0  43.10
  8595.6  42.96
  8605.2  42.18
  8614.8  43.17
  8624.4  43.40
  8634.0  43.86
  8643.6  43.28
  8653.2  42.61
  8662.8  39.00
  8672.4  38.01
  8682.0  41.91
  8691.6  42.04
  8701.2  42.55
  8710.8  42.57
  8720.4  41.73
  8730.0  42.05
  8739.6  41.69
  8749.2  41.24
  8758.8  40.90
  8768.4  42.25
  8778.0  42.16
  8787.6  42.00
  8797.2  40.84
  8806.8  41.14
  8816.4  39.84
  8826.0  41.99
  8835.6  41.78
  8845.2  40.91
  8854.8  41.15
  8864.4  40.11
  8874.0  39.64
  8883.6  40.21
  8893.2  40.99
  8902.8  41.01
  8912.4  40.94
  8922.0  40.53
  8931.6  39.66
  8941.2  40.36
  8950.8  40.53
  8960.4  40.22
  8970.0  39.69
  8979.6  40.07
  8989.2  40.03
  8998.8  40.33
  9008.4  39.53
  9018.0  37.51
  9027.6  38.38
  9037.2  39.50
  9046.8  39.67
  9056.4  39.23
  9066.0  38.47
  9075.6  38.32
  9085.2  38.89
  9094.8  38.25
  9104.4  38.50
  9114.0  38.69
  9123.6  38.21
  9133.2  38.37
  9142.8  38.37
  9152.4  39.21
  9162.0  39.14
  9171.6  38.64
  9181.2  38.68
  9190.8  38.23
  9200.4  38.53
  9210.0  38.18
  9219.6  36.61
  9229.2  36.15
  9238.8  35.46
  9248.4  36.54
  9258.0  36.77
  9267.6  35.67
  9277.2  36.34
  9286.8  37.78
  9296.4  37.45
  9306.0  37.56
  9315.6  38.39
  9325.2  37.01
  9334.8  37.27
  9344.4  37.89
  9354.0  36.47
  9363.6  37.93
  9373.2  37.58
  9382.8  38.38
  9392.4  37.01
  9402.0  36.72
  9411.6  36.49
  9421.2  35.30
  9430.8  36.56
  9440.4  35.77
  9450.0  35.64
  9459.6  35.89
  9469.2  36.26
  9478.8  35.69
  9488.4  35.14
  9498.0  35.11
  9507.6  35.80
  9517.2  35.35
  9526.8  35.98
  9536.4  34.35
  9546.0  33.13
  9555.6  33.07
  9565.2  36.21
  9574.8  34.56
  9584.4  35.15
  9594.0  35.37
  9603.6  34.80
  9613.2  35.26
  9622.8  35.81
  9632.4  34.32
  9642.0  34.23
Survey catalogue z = 0.00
